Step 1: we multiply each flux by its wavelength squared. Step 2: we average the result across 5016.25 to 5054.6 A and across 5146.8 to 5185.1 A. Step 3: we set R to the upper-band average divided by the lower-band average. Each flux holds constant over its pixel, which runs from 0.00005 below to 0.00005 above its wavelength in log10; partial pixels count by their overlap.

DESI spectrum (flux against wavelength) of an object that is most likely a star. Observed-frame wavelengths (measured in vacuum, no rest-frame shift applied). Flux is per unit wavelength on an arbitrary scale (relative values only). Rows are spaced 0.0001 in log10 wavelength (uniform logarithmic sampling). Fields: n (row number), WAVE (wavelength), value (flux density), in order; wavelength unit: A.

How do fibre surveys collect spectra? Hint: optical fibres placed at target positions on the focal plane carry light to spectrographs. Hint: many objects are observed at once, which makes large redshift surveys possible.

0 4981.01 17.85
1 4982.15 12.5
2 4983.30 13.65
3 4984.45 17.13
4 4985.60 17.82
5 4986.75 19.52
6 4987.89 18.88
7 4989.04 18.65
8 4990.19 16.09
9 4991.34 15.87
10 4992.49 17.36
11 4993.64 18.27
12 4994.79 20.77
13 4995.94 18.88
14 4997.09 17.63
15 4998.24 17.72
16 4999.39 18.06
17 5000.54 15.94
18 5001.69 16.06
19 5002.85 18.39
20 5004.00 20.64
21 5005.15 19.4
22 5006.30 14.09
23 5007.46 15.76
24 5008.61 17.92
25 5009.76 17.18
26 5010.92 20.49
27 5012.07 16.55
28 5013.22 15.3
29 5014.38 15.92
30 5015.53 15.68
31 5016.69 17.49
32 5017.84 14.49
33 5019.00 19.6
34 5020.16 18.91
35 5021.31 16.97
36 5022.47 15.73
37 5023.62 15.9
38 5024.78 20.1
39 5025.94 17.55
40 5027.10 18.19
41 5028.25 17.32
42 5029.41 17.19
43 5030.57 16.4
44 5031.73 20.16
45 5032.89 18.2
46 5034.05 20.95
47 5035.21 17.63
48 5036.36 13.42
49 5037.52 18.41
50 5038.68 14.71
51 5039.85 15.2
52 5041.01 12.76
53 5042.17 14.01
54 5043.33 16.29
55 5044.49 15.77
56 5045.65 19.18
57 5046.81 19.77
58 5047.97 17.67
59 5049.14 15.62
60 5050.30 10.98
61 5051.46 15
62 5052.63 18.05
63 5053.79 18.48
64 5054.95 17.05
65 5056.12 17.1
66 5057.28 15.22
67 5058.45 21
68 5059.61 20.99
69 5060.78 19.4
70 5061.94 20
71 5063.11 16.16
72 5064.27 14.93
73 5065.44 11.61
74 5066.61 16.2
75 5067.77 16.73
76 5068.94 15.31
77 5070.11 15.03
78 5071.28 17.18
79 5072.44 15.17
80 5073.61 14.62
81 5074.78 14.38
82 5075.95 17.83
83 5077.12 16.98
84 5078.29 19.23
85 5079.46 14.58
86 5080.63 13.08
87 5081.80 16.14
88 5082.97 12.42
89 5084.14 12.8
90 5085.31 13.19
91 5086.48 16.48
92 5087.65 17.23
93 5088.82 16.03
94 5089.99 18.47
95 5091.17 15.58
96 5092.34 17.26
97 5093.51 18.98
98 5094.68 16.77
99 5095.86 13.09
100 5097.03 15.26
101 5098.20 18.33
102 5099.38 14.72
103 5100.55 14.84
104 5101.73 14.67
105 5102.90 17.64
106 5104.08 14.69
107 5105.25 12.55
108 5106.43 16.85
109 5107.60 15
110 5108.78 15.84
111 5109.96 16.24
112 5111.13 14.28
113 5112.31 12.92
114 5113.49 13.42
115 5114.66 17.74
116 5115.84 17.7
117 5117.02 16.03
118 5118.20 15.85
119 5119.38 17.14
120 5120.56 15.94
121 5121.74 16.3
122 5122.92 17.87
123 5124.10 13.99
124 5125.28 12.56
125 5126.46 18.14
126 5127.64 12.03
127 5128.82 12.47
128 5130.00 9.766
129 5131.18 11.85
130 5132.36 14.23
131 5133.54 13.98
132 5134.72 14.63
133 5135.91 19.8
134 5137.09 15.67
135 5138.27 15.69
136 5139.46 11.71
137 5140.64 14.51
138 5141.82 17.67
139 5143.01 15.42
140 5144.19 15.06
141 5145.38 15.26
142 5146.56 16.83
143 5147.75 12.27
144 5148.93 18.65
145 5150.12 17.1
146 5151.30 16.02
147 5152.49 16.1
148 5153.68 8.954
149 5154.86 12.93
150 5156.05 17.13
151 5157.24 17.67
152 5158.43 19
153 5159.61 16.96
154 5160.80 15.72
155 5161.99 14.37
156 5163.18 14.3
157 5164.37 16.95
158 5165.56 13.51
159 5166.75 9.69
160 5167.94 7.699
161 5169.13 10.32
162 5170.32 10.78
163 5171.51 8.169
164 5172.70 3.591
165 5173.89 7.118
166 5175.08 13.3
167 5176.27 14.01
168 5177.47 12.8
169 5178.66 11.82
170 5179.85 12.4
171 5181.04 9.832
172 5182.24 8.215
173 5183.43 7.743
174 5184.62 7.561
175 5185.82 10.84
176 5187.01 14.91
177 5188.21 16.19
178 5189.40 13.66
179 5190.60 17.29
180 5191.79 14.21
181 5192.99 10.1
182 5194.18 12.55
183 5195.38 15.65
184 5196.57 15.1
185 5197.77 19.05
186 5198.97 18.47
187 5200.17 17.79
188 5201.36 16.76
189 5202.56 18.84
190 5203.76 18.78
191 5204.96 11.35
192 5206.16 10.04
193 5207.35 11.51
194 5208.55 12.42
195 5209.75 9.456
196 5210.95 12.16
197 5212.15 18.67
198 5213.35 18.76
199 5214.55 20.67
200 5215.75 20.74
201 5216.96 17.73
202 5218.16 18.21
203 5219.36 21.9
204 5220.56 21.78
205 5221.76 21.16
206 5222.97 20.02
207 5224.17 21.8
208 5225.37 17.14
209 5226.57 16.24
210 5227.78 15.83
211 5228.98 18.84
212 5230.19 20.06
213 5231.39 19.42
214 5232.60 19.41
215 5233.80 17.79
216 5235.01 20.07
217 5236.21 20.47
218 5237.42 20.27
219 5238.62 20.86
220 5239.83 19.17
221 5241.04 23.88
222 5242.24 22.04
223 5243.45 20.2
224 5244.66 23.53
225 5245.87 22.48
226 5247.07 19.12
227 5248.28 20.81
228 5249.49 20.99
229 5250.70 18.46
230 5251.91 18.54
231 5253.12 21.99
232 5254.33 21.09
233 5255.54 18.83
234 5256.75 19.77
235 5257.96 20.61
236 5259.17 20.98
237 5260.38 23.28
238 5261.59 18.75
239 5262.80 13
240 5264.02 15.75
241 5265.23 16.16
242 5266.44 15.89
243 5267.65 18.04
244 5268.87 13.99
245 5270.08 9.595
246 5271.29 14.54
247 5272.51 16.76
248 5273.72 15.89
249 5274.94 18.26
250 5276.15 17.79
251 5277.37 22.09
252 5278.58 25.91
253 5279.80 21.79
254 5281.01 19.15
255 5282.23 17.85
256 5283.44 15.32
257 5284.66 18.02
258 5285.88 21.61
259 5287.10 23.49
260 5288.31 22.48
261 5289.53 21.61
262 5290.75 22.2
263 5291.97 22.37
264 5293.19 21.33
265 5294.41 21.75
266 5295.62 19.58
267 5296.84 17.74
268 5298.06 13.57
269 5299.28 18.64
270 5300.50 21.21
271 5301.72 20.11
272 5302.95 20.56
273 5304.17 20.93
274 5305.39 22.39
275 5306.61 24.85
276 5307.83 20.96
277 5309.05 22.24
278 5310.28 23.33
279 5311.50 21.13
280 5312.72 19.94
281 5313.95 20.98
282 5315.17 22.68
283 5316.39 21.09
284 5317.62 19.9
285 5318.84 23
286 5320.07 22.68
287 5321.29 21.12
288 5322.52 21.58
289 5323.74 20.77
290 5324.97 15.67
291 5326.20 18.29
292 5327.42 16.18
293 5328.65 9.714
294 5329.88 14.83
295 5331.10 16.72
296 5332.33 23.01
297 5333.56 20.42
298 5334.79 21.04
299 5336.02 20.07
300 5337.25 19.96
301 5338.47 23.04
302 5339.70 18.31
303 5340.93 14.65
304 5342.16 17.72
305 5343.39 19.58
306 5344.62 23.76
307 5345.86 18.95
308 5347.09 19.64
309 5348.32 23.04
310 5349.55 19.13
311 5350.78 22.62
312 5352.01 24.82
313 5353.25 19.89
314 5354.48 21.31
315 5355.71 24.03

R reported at 0.8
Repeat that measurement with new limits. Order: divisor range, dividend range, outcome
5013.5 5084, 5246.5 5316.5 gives 1.29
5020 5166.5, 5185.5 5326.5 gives 1.26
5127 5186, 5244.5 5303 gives 1.52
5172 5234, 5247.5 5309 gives 1.31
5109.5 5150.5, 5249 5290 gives 1.31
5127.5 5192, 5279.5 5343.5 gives 1.58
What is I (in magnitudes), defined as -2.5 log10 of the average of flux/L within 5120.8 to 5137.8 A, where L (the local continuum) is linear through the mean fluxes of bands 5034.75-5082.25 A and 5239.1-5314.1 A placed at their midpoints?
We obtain 0.20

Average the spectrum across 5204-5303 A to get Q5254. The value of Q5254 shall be 18.8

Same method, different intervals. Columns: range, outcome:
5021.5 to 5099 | 16.5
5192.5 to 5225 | 16.8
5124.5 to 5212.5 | 13.7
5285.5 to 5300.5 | 20.5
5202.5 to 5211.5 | 12.7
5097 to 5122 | 15.6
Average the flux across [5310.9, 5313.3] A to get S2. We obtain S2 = 20.6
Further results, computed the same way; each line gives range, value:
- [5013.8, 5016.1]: 15.8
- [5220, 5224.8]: 21.2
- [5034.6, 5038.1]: 16.6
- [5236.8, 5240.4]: 20.1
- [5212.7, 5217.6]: 19.4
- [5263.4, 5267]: 15.9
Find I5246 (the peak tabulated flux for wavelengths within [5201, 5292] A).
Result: 25.91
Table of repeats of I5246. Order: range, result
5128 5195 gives 19.8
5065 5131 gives 19.23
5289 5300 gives 22.37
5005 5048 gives 20.95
